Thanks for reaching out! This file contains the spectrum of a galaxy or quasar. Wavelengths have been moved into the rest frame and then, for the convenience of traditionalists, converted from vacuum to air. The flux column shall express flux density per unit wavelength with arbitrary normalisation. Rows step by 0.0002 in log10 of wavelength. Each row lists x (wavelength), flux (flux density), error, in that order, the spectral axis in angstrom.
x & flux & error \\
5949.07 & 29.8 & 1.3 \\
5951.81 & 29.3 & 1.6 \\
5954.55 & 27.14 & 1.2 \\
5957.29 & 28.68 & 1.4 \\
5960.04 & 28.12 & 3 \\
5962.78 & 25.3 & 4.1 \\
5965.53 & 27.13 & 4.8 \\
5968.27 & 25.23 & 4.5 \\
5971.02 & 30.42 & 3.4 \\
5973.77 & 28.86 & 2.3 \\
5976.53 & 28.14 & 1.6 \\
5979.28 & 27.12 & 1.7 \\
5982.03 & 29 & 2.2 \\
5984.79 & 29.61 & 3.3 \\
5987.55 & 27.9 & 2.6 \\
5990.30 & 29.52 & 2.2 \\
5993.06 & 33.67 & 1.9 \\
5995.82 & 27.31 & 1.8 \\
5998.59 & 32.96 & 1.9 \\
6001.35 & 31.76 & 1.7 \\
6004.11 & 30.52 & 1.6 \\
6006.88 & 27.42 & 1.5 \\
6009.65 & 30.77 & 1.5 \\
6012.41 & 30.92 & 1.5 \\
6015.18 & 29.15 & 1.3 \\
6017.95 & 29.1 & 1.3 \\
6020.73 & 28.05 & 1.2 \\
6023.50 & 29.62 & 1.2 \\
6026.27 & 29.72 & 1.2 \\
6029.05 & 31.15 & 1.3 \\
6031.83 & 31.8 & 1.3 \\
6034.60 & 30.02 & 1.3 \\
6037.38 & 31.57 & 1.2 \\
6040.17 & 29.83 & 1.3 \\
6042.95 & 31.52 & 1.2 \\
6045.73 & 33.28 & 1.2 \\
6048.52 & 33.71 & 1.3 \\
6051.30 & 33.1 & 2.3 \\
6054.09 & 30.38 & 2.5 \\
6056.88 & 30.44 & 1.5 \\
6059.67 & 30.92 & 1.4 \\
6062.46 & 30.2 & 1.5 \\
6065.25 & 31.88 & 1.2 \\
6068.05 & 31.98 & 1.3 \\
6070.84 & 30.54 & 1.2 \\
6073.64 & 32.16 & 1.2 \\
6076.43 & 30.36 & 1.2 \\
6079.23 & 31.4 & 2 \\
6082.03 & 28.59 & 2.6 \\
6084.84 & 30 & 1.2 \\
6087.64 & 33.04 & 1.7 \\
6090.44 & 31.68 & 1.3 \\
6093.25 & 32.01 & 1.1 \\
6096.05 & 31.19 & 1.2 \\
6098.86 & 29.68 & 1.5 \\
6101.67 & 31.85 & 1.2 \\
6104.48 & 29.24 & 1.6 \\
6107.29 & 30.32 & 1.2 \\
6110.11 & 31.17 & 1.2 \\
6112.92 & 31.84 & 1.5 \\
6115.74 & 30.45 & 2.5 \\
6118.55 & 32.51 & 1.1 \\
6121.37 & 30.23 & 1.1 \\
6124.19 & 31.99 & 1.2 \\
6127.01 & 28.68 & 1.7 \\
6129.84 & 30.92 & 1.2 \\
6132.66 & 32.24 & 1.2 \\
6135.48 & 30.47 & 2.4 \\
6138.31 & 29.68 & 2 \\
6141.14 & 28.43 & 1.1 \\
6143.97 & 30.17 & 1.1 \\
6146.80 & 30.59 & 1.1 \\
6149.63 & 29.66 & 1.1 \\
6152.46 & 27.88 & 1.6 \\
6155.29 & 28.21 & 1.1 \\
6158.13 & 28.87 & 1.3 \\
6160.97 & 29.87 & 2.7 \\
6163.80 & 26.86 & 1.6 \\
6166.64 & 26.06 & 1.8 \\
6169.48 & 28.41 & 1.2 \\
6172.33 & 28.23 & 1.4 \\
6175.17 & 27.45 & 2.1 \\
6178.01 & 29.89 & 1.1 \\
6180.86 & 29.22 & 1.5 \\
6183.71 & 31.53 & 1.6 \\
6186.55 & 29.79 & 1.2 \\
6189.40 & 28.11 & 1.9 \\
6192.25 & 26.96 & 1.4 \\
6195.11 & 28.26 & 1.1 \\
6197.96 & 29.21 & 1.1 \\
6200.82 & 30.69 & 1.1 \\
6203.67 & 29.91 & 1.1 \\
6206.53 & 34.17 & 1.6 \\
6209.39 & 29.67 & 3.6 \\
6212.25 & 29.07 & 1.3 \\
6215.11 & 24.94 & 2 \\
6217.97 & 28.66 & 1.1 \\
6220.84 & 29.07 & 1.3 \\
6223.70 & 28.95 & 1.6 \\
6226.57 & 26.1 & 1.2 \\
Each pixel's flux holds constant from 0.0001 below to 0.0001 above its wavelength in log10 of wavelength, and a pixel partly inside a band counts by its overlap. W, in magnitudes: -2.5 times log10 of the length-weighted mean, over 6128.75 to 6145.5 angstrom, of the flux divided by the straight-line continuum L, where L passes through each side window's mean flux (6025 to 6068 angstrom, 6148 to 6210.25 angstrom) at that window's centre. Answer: -0.02 mag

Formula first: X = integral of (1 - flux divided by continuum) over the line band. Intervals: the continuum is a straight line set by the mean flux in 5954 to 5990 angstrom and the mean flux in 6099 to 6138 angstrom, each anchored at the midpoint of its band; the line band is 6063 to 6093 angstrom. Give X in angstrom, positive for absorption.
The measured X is -1.1 angstrom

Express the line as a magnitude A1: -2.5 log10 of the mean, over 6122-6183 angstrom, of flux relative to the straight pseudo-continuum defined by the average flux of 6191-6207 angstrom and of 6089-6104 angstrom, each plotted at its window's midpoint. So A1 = 0.04 mag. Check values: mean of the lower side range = 31.2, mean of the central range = 29.3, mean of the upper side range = 29.6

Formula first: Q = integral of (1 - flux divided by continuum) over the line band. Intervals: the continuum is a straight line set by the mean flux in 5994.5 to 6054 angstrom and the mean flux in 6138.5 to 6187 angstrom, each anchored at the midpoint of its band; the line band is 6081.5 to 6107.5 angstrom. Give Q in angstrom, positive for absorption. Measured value -1.0 angstrom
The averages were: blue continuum 30.6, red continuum 28.9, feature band 30.9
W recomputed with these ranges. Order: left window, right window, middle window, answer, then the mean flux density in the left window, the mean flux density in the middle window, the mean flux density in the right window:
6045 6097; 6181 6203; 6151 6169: 0.07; 31.4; 28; 29.2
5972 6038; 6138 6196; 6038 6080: -0.07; 29.8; 31.4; 28.8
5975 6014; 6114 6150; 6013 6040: 0.00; 29.8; 30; 30.5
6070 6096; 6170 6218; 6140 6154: 0.02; 31.1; 29.4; 29.2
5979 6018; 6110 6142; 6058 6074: -0.03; 29.9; 31.2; 30.7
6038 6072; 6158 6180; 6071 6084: 0.01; 31.5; 30.6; 28.2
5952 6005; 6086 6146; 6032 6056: -0.07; 28.9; 31.7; 30.8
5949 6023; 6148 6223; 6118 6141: -0.06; 29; 30.6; 28.9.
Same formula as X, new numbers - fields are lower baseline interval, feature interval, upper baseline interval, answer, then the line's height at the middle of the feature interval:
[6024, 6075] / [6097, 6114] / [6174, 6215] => 0.0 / 30.6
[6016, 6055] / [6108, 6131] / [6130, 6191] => -0.9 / 29.7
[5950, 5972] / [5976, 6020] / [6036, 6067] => -0.7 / 29.2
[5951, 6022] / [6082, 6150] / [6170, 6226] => -3.9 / 29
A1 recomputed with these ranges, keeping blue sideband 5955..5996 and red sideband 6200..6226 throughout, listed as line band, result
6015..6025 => -0.015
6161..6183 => 0.035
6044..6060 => -0.119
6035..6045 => -0.086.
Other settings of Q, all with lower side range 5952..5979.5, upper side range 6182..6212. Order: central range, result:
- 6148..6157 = 0.2 angstrom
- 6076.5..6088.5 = -0.8 angstrom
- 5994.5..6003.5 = -0.9 angstrom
